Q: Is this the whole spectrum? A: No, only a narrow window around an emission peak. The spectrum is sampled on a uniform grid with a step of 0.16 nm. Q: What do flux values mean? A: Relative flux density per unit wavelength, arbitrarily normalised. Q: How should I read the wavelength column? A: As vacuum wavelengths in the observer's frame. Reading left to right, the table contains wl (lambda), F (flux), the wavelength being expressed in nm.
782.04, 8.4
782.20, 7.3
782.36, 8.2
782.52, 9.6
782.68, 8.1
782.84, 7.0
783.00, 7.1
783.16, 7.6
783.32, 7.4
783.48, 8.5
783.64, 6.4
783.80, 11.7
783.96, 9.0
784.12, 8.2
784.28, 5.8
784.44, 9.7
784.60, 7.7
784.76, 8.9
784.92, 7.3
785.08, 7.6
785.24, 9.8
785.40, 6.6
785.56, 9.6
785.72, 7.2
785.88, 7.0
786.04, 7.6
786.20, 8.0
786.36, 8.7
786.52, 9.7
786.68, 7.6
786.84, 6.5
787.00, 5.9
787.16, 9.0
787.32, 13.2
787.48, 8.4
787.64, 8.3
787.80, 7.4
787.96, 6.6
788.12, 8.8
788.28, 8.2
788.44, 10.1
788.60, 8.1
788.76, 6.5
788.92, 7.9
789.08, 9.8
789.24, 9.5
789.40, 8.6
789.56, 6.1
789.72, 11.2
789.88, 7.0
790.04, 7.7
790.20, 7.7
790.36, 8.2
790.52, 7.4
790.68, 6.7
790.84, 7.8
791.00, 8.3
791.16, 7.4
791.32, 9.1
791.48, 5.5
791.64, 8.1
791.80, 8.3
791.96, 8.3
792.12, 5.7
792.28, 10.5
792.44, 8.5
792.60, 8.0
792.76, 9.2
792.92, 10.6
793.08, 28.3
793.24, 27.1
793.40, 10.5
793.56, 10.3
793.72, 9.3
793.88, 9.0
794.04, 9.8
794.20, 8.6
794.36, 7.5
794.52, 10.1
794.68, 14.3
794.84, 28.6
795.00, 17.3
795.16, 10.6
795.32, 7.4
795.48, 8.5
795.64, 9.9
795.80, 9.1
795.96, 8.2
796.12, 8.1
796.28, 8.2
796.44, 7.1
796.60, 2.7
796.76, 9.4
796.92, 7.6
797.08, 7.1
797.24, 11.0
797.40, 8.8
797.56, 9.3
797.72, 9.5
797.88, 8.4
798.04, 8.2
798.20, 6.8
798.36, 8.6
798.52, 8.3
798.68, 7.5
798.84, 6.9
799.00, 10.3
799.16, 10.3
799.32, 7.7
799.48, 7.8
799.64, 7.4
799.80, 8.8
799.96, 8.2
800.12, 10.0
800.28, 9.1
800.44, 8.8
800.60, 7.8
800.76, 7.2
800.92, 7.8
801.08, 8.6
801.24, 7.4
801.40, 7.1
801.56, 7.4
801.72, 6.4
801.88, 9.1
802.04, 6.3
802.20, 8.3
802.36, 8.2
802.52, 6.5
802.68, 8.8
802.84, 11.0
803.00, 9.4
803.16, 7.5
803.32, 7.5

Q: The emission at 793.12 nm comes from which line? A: [S II] 6716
